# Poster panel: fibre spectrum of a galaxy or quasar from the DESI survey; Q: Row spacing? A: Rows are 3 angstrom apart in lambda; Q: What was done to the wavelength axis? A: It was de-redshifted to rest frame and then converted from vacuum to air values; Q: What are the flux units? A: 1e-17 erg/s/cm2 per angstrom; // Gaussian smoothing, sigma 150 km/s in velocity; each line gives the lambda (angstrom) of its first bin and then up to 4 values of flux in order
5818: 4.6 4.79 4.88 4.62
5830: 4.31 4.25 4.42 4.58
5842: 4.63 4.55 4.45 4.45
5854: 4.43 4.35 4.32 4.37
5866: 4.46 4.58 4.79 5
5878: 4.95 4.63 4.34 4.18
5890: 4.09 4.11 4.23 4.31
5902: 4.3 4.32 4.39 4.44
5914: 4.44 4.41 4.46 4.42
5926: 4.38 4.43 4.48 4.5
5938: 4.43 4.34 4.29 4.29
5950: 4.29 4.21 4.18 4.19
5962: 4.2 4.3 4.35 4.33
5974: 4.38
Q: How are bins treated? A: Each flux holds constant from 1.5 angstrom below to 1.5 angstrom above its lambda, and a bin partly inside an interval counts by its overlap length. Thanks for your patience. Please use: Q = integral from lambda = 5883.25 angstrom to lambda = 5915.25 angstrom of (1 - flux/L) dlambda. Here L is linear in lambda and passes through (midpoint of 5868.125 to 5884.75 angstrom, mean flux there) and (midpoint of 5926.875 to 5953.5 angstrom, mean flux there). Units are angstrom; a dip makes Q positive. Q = 2.22 angstrom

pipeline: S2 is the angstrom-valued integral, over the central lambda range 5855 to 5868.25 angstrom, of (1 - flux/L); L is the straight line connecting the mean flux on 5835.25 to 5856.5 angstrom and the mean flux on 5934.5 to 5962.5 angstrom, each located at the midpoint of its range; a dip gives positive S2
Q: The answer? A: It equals 0.23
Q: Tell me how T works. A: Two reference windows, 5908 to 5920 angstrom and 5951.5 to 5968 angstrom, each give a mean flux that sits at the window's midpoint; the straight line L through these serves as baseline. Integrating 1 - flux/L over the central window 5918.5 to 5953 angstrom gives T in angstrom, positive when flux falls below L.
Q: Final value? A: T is -0.4 angstrom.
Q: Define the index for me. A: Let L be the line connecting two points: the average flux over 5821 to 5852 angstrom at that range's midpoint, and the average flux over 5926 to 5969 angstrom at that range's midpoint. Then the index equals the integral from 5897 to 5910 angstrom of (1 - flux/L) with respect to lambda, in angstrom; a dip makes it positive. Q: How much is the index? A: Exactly 0.2 angstrom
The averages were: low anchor 4.53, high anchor 4.32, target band 4.33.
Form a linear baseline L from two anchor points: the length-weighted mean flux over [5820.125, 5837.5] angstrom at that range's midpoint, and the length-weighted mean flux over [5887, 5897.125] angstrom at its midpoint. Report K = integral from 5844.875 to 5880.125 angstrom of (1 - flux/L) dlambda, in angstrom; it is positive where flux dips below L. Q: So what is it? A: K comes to -1.9 angstrom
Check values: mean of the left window 4.54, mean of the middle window 4.56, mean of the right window 4.15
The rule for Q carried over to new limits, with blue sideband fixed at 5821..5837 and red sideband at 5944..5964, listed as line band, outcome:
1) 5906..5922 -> -0.4 angstrom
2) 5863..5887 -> -1.1 angstrom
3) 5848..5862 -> 0.2 angstrom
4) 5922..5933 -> -0.3 angstrom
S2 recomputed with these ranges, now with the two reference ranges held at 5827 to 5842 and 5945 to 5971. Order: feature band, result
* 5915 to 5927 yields -0.30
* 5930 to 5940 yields -0.40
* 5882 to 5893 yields 0.38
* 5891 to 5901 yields 0.30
